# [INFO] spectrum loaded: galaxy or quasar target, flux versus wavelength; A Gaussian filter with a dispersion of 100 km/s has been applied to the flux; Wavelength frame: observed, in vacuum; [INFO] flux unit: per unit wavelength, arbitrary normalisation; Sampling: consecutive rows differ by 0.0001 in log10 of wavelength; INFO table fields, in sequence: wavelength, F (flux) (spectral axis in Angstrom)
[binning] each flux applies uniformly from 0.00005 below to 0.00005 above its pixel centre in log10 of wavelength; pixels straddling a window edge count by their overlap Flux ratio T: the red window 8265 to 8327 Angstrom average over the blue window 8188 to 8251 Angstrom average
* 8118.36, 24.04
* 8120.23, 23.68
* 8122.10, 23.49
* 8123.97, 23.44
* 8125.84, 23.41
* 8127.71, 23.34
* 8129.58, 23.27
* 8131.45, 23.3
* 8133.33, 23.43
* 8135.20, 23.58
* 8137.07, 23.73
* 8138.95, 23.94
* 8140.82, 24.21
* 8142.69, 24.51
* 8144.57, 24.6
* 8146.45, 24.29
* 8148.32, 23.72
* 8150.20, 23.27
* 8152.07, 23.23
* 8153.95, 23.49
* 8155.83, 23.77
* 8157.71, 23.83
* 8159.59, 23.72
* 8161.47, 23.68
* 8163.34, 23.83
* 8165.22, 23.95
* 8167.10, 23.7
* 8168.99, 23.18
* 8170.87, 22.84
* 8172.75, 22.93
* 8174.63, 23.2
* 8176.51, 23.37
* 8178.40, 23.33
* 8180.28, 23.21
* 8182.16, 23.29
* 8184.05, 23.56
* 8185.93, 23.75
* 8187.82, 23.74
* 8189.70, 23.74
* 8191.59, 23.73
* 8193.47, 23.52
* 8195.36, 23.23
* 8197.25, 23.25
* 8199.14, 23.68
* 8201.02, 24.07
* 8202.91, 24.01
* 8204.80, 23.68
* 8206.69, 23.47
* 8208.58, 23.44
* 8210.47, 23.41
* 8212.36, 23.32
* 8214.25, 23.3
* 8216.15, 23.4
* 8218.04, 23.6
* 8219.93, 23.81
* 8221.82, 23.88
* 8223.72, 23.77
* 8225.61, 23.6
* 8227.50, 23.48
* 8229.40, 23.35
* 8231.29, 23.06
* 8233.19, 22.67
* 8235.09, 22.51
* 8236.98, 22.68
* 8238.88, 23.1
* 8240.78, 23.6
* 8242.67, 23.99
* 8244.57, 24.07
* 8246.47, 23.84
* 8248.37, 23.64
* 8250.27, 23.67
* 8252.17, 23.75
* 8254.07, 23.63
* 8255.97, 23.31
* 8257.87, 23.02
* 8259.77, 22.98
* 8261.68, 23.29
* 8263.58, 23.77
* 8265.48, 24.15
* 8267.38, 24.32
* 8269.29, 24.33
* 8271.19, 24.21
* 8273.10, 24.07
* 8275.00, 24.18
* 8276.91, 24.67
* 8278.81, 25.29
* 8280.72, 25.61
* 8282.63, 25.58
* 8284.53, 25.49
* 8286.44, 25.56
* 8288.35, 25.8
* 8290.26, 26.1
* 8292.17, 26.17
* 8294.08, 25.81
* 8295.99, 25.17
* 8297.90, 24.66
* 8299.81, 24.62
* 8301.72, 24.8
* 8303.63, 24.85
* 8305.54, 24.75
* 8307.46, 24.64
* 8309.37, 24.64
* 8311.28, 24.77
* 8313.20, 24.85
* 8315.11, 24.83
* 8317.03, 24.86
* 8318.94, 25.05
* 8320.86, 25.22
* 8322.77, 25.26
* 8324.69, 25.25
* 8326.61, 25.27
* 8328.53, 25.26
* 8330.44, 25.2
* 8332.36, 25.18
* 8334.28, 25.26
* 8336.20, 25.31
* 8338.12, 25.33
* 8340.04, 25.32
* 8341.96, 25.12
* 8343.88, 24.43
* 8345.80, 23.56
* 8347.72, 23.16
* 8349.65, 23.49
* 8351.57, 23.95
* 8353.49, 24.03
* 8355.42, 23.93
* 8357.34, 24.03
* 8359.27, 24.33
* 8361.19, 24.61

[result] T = 1.1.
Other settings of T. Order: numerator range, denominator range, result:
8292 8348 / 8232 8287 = 1.04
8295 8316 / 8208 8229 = 1.05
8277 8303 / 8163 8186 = 1.09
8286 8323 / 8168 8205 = 1.07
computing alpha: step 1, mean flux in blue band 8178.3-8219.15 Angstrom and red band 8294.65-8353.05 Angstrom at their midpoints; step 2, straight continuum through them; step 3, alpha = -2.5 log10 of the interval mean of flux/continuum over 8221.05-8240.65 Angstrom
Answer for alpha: 0.030 mag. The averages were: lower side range 23.5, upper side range 24.8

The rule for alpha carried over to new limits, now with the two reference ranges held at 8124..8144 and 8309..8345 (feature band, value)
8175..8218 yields 0.03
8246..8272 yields 0.04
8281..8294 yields -0.04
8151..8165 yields 0.01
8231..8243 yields 0.06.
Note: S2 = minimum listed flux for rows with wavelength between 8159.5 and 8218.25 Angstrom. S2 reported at 22.84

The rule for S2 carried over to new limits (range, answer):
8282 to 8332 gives 24.62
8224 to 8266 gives 22.51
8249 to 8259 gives 23.02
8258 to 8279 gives 22.98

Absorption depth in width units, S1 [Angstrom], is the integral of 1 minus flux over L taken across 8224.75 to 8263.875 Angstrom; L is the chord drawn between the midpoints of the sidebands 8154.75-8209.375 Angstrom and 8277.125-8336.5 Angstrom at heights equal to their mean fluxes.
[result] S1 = 1.6 Angstrom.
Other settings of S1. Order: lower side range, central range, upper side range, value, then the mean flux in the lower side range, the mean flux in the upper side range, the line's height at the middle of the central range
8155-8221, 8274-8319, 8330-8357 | -1.70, 23.5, 24.5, 24.2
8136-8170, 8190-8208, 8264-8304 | 0.45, 23.8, 25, 24.2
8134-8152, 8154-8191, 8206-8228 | 0.44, 24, 23.5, 23.8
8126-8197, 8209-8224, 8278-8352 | 0.34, 23.6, 25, 24.1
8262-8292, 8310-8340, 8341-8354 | -1.08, 24.9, 24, 24.3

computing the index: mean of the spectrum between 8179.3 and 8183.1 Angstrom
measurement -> 23.3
